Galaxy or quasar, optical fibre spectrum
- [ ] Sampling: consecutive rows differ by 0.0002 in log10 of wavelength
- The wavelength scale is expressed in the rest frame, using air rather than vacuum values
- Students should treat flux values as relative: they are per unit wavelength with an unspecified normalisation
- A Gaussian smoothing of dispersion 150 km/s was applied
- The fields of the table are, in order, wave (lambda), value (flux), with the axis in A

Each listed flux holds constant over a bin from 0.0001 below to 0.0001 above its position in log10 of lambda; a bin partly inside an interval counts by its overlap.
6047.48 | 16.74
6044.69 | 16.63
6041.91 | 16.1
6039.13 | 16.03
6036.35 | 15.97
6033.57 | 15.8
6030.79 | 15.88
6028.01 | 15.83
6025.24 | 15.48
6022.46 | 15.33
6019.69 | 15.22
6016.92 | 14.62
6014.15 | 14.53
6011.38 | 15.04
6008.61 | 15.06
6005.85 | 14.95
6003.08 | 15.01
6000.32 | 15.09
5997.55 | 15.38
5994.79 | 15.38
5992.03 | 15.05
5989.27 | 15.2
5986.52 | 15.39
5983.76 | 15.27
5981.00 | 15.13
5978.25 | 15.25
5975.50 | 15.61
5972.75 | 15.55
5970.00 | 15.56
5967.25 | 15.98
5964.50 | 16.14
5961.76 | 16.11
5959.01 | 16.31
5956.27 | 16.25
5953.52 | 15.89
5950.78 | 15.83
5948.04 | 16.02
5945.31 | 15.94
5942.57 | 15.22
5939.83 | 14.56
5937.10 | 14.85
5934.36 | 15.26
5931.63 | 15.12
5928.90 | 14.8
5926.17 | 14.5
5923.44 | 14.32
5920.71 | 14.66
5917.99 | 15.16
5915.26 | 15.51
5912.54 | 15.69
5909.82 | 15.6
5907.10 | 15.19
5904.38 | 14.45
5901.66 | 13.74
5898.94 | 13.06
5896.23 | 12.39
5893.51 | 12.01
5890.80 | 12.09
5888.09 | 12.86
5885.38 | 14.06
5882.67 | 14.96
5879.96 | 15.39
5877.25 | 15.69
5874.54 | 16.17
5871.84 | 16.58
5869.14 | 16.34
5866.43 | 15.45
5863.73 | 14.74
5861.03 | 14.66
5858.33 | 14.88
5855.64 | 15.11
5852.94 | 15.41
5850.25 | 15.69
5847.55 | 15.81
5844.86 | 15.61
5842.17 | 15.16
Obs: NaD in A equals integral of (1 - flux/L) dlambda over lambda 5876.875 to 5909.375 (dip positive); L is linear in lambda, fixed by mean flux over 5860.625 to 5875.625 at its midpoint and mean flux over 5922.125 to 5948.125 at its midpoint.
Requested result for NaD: 3.4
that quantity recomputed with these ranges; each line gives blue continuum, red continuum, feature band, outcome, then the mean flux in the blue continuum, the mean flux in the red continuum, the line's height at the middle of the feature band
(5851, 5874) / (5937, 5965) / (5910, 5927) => 0.67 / 15.4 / 15.8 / 15.6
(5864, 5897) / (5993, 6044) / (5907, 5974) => -2.41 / 14.5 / 15.4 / 14.9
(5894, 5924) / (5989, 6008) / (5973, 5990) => -0.36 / 14.5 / 15.1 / 15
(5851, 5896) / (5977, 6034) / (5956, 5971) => -0.99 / 14.7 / 15.2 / 15.1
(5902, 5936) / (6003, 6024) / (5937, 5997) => -2.43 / 15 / 15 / 15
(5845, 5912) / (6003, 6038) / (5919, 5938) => 0.16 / 14.7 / 15.3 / 14.9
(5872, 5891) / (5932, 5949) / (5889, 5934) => 2.22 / 14.7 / 15.3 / 15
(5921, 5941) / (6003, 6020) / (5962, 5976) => -0.93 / 14.8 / 14.9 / 14.8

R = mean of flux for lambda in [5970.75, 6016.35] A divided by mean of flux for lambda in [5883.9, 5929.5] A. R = 1.07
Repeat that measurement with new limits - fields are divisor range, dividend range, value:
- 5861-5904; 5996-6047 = 1.08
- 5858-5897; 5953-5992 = 1.07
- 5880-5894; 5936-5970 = 1.17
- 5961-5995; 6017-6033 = 1.00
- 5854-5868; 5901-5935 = 1.00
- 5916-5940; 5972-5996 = 1.03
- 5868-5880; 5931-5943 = 0.93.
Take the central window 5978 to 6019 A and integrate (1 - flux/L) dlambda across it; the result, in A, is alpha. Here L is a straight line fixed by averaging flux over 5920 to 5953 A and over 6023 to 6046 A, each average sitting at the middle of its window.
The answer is 1.4 A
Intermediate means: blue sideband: 15.1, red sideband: 15.9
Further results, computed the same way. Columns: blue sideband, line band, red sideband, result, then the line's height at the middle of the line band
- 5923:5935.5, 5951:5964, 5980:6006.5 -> -0.98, 15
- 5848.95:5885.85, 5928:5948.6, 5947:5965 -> 0.96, 15.9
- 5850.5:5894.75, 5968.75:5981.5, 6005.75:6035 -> -0.27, 15.1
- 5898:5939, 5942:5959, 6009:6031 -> -1.13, 14.9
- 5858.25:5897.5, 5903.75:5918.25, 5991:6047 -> -0.55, 14.8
